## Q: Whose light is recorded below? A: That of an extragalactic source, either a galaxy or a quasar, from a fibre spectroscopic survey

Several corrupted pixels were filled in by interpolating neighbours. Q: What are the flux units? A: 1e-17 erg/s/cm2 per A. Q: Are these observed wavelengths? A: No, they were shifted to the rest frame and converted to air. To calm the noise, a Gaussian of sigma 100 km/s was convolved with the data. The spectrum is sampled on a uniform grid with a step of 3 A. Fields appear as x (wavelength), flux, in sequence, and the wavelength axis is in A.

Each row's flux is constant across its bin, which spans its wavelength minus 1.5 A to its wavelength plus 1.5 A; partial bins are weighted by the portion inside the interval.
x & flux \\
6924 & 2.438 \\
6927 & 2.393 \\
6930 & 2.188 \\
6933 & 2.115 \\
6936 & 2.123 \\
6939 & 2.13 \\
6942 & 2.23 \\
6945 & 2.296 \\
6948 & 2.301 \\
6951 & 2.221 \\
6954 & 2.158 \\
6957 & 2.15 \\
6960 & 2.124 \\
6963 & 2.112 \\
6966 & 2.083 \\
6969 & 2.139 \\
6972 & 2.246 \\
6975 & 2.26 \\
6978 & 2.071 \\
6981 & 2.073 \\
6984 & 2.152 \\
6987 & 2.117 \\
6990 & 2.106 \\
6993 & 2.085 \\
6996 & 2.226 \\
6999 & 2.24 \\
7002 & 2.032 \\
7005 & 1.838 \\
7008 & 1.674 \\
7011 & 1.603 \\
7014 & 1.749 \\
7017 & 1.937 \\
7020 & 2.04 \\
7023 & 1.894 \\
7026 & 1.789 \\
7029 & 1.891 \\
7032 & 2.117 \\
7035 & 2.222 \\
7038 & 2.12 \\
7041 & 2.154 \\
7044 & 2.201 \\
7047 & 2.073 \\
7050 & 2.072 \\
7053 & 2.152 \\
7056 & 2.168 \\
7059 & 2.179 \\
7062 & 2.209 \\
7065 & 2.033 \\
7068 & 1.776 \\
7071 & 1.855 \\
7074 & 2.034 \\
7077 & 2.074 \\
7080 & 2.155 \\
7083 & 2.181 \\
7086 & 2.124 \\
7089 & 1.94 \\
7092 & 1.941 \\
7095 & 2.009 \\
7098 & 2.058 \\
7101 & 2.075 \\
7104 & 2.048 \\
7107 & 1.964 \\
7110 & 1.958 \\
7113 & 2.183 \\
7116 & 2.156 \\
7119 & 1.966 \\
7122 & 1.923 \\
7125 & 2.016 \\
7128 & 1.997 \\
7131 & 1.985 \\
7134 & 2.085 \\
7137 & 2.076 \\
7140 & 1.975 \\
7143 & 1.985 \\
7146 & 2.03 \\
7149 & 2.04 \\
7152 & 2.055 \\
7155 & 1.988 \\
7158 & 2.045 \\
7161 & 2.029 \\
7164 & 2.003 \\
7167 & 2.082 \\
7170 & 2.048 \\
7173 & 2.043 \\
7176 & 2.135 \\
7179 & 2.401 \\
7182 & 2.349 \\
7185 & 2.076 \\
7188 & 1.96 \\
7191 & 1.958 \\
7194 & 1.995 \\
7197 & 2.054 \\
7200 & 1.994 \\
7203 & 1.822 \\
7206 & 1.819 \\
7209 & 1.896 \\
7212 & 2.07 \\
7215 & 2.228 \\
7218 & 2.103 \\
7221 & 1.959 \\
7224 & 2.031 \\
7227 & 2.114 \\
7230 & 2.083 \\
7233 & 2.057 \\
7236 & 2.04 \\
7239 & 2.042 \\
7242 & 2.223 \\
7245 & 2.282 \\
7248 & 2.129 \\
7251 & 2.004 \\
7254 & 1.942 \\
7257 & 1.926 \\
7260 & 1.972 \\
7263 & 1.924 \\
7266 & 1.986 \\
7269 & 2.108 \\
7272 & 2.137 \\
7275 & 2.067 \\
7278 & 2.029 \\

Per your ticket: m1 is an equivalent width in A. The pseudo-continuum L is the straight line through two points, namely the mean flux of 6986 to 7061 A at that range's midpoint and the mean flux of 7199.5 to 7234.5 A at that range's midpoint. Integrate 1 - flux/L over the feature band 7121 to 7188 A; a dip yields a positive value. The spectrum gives -1.4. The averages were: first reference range 2.03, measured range 2.06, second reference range 2.02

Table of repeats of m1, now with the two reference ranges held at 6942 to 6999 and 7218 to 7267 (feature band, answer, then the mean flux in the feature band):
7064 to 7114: 2.2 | 2.02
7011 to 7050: 2.5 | 2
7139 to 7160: 0.7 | 2.02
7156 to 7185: -0.6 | 2.12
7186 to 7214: 1.4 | 1.96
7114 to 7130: 0.6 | 2.02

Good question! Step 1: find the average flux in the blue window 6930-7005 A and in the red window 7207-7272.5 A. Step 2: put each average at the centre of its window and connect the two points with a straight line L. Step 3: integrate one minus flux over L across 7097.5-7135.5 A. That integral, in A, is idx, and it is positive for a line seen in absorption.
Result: 1.2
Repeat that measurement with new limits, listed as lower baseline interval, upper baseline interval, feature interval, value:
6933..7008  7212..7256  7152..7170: 0.6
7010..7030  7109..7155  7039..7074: -3.2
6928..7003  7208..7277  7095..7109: 0.5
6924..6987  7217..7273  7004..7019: 2.7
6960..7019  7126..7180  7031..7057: -1.2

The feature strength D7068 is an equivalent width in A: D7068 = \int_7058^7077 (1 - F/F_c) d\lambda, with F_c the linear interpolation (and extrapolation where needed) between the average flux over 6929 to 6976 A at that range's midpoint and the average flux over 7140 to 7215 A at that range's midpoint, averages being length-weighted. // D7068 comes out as 0.84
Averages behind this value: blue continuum 2.18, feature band 2.01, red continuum 2.04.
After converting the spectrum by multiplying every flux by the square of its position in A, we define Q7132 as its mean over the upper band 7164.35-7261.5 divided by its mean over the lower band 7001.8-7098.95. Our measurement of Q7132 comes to 1.07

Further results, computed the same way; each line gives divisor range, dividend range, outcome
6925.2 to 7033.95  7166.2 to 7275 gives 1.06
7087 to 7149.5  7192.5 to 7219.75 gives 1.01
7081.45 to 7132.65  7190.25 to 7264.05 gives 1.03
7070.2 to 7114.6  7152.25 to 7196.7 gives 1.04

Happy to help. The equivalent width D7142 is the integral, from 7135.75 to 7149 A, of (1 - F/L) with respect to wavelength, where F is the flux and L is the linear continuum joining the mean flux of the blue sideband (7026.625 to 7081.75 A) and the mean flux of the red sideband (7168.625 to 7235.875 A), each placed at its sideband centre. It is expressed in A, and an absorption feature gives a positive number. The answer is 0.3 A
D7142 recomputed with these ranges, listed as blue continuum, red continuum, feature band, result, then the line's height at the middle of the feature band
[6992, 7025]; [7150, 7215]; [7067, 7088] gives -0.6 A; 1.98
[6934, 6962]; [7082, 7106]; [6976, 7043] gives 3.7 A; 2.13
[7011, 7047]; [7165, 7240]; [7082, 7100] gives -0.2 A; 2.02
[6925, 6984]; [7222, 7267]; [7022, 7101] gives 2.8 A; 2.13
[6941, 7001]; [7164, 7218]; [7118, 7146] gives 1.1 A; 2.08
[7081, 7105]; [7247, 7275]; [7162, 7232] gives -0.9 A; 2.03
